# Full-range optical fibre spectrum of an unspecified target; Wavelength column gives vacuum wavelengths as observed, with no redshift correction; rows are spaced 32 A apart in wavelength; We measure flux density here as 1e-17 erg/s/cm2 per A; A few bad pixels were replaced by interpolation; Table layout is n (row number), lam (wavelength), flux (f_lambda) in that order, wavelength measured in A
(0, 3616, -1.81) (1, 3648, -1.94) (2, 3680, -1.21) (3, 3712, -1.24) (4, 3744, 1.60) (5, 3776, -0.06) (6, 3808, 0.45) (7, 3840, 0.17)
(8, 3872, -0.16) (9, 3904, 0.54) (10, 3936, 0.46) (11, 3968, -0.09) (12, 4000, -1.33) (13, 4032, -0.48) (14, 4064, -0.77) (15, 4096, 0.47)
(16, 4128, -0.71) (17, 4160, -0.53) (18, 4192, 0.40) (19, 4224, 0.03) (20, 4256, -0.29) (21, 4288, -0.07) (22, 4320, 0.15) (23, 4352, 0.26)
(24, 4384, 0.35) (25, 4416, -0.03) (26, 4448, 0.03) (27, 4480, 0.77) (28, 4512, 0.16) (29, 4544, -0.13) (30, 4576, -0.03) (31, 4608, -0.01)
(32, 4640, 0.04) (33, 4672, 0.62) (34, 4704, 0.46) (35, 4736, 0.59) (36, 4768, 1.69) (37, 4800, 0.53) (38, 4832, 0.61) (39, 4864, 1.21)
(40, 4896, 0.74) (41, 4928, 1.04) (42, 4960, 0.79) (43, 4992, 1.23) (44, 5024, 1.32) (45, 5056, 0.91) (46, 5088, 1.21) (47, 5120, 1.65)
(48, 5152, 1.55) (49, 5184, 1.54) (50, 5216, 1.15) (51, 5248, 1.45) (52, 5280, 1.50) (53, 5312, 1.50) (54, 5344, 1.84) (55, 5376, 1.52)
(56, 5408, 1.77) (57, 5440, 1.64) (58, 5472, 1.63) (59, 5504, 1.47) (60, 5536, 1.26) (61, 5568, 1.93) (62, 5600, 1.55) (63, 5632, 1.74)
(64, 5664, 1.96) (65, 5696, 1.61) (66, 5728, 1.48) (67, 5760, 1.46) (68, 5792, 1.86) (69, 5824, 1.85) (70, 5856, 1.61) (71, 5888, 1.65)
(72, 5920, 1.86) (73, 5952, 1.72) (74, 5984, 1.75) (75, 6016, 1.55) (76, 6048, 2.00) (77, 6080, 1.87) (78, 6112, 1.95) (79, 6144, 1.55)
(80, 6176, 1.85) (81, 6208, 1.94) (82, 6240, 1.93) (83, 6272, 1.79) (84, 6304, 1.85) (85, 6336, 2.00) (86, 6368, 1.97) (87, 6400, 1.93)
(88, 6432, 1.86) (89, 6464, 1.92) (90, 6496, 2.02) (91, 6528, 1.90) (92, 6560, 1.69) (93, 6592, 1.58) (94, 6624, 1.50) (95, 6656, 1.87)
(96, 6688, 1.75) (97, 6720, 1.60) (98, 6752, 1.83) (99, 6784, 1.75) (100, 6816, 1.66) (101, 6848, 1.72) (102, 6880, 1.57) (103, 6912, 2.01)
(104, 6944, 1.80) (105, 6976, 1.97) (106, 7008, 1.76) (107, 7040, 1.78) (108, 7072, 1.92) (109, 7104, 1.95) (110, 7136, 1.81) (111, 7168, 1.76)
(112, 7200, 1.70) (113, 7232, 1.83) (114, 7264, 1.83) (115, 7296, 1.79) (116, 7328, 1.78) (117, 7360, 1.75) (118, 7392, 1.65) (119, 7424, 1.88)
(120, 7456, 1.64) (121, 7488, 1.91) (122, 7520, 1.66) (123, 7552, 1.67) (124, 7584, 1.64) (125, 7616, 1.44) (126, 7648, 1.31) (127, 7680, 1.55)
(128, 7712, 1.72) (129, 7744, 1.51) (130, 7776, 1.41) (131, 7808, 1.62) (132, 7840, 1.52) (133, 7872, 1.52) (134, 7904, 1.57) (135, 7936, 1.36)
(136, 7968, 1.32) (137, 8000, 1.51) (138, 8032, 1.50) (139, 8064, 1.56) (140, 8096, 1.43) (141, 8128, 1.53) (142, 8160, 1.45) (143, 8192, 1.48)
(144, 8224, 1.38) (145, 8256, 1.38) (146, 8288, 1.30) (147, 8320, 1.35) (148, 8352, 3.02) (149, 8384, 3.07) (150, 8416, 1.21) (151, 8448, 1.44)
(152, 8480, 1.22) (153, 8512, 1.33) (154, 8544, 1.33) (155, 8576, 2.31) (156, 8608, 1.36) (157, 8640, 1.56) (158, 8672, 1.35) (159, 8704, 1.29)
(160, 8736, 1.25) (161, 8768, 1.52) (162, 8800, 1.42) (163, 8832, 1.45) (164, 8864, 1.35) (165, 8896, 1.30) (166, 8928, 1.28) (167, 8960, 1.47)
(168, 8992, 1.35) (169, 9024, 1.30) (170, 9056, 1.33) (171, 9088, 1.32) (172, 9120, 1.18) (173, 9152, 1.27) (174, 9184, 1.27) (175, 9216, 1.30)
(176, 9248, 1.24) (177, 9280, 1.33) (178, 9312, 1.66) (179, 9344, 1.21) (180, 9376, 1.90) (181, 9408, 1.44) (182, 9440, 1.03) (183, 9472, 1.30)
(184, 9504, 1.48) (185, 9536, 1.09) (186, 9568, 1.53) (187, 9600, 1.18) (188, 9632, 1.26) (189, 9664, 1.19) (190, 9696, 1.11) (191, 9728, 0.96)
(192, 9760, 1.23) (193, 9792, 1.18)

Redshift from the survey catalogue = 0.27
